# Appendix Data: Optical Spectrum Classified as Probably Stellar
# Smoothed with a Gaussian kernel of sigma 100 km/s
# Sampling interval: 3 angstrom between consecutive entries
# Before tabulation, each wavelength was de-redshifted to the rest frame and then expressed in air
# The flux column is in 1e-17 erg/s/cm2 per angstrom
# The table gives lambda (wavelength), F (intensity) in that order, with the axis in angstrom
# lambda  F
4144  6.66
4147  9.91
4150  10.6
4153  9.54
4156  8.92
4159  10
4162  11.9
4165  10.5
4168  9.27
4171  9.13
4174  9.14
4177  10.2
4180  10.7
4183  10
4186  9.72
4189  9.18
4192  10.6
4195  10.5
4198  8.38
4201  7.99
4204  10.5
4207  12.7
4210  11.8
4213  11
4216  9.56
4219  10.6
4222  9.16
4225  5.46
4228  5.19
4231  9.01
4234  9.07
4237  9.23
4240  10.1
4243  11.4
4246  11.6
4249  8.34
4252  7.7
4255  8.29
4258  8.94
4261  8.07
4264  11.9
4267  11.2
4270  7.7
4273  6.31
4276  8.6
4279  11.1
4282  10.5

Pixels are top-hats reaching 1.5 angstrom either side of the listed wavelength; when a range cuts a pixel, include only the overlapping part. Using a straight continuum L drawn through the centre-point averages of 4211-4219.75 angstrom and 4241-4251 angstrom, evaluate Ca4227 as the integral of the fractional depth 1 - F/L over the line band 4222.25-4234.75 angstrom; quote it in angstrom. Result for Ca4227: 3.7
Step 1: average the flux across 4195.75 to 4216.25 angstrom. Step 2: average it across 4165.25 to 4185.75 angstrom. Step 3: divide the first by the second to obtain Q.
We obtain 1.06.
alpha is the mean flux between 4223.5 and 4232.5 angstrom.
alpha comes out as 6.55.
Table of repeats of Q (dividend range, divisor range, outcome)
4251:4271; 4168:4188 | 0.94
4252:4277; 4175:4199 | 0.89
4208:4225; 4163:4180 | 1.03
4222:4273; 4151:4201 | 0.91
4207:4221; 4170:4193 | 1.11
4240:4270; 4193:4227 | 0.99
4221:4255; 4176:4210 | 0.86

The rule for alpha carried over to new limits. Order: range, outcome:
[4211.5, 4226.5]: 9.16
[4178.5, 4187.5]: 10.1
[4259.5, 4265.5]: 9.99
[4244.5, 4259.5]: 8.97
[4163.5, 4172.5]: 9.63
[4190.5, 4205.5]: 9.59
